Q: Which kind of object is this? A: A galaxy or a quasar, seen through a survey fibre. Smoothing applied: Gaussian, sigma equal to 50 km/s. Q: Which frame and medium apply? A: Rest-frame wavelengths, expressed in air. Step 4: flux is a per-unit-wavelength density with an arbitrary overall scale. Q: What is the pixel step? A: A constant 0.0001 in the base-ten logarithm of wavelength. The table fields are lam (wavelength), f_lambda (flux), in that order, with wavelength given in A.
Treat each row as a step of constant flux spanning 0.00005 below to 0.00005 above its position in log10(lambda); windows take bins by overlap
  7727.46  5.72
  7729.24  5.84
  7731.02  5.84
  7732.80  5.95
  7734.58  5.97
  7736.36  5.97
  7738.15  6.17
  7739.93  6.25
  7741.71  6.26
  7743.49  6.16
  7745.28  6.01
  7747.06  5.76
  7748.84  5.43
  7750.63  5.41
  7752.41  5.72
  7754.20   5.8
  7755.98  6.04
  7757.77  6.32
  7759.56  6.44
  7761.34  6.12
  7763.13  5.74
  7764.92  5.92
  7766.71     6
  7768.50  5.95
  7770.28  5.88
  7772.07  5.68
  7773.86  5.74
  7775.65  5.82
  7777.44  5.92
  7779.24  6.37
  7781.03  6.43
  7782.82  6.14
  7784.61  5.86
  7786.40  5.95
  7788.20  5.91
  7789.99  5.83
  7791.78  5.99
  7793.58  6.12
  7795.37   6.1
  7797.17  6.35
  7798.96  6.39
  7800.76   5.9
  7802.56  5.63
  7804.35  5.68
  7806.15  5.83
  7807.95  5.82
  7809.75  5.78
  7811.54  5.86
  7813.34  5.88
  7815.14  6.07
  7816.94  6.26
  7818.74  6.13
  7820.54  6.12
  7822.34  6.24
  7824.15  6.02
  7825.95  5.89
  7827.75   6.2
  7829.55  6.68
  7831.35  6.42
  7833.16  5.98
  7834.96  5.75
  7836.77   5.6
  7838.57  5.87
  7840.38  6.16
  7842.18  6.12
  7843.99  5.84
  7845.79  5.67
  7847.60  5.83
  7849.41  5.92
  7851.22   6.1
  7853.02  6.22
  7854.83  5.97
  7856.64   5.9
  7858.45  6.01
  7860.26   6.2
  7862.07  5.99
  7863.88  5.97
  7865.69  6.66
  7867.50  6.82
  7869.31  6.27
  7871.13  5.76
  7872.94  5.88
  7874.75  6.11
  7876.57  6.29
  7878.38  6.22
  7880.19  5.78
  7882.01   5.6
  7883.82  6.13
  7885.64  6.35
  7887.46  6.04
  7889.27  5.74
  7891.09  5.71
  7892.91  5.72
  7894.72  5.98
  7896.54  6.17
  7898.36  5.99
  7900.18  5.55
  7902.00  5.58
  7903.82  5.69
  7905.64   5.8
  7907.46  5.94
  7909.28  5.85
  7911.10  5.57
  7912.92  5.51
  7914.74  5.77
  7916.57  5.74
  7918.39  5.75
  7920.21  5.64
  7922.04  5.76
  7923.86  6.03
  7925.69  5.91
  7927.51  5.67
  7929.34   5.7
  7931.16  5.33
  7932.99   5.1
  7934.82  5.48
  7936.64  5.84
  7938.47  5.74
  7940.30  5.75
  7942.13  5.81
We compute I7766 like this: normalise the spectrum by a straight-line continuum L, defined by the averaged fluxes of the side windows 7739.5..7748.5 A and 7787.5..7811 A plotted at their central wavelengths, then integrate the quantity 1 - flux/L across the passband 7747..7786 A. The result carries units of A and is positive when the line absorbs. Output 0.4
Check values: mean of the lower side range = 6.04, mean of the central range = 5.94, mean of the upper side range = 5.95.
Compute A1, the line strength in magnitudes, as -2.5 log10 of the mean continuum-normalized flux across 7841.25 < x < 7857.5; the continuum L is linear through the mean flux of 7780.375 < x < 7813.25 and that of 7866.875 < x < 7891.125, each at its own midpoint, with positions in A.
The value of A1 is 0.01 mag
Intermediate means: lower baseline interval 5.97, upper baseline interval 6.05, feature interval 5.95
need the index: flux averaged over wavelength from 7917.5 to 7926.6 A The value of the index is 5.82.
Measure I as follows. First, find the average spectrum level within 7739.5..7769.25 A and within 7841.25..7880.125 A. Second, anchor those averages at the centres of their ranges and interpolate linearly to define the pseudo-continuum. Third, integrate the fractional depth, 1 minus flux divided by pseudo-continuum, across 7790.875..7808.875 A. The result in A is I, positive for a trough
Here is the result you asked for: 0.08 A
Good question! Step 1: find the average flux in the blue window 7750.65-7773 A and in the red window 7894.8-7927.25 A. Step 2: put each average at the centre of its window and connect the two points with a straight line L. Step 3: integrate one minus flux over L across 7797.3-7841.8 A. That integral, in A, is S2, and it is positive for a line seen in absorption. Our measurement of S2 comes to -1.0 A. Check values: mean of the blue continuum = 5.95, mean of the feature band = 6.01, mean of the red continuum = 5.78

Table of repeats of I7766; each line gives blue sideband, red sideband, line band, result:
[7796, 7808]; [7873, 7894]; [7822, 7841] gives -0.3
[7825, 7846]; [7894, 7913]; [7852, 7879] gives -1.0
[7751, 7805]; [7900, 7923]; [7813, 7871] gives -2.3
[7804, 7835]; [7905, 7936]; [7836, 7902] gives -1.5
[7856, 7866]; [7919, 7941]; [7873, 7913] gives 0.1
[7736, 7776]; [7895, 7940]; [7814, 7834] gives -1.1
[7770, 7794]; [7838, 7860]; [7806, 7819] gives 0.0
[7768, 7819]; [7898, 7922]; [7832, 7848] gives 0.0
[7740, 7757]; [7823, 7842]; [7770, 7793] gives -0.1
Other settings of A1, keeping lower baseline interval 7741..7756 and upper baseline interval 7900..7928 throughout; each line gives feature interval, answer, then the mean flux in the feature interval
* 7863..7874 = -0.08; 6.23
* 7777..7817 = -0.04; 6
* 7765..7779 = -0.01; 5.88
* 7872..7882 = -0.05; 6.02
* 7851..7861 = -0.05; 6.06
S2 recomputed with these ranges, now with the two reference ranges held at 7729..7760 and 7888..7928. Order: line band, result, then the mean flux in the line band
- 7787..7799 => -0.3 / 6.07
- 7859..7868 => -0.7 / 6.3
